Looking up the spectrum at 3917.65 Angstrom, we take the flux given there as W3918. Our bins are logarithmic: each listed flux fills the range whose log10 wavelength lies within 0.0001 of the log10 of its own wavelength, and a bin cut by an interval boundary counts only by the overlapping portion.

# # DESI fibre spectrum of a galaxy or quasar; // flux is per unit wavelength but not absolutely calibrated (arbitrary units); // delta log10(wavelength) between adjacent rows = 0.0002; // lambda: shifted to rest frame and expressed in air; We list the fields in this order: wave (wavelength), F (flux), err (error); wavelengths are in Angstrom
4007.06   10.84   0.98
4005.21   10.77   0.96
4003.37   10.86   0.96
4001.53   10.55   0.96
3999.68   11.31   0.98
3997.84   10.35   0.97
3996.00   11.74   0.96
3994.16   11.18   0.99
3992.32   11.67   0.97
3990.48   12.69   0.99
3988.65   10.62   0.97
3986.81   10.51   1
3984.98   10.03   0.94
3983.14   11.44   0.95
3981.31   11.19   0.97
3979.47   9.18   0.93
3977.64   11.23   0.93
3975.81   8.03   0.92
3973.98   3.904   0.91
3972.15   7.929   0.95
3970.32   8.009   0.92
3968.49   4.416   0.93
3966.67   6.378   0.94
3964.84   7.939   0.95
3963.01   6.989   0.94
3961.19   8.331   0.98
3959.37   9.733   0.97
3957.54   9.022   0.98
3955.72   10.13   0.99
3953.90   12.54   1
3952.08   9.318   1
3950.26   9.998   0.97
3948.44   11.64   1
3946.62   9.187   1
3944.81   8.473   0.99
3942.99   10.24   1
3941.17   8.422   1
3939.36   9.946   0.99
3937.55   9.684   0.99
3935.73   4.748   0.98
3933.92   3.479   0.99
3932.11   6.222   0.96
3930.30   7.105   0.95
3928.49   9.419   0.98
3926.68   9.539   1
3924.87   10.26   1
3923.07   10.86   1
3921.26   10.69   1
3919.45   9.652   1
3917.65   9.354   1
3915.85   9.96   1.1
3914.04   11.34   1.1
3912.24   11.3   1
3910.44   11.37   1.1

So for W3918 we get 9.354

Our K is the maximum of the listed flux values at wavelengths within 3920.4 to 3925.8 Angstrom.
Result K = 10.86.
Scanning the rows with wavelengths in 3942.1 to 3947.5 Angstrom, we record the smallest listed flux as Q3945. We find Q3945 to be 8.473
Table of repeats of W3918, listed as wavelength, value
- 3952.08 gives 9.318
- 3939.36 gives 9.946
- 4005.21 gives 10.77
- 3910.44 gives 11.37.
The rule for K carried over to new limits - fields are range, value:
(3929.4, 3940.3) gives 9.946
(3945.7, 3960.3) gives 12.54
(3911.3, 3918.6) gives 11.34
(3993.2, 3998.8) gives 11.74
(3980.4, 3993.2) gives 12.69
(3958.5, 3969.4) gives 9.733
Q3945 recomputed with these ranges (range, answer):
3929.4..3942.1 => 3.479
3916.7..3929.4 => 9.354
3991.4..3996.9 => 11.18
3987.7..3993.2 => 10.62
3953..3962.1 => 8.331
